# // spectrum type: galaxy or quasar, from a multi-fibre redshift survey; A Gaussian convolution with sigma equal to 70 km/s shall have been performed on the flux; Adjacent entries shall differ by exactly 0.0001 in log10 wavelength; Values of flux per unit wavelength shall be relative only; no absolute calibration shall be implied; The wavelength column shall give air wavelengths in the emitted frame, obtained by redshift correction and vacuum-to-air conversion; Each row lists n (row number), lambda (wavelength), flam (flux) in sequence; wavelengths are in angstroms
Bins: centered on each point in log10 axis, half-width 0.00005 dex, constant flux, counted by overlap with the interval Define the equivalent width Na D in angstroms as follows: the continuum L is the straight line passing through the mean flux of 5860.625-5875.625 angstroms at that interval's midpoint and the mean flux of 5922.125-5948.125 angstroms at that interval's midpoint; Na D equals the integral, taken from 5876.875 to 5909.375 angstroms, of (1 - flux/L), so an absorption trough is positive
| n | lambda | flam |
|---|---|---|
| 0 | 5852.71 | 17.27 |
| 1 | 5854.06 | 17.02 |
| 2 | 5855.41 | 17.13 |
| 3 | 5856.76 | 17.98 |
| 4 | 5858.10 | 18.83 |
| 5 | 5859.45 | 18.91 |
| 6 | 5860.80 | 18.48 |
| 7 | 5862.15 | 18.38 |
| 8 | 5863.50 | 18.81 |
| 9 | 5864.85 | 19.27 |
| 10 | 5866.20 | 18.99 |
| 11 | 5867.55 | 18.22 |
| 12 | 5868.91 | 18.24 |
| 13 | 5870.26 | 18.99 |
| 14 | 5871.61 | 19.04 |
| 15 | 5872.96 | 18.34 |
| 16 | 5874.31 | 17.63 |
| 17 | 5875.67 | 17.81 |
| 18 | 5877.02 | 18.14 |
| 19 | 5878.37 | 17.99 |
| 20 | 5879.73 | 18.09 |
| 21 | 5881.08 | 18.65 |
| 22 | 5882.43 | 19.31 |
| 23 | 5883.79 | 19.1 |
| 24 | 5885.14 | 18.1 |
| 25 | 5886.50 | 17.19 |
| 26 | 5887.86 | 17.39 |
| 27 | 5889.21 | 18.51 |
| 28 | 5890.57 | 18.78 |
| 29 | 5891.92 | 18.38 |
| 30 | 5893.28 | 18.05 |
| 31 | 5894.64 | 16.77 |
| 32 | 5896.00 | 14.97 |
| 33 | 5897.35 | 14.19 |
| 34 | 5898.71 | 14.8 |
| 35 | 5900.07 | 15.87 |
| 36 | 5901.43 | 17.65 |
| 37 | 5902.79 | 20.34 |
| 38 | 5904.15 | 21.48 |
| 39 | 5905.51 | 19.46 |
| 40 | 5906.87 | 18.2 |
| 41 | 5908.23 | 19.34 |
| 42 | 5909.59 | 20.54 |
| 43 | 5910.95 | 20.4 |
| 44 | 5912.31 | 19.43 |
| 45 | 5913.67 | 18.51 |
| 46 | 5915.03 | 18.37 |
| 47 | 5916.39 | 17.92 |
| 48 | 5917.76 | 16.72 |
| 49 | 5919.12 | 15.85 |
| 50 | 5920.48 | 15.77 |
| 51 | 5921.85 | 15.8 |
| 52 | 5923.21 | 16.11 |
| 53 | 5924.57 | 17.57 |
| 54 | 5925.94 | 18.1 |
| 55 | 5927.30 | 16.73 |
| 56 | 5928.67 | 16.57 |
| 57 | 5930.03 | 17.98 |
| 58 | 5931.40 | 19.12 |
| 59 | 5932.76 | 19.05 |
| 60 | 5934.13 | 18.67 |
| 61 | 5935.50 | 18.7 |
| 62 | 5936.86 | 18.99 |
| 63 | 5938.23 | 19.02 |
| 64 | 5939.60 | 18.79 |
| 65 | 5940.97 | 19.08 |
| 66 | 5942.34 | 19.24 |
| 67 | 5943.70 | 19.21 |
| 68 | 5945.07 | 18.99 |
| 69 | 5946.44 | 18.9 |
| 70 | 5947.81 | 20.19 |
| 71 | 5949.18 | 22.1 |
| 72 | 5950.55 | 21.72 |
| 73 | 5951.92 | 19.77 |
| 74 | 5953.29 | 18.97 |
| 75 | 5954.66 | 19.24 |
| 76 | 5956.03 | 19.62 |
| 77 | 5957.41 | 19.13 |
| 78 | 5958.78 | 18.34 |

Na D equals 0.9 angstroms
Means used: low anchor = 18.5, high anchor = 18.4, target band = 18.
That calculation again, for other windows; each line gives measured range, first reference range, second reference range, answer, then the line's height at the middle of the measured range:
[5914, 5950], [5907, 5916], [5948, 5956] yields 2.9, 19.8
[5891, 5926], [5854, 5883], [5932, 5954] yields 2.3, 19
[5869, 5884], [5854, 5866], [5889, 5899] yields -0.7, 17.6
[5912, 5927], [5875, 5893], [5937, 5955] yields 1.4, 19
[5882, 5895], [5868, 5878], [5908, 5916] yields 0.4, 18.7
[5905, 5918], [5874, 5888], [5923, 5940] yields -0.6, 18.2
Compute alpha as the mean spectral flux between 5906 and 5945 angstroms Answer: 18.2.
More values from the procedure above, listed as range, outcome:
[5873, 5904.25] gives 17.7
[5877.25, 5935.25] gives 17.9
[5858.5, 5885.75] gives 18.5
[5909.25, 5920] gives 18.4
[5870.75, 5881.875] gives 18.2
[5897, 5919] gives 18.3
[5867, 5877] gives 18.3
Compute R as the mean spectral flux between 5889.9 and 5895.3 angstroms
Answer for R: 18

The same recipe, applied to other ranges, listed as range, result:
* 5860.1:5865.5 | 18.7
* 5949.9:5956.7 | 19.9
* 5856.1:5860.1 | 18.6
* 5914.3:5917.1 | 18.1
